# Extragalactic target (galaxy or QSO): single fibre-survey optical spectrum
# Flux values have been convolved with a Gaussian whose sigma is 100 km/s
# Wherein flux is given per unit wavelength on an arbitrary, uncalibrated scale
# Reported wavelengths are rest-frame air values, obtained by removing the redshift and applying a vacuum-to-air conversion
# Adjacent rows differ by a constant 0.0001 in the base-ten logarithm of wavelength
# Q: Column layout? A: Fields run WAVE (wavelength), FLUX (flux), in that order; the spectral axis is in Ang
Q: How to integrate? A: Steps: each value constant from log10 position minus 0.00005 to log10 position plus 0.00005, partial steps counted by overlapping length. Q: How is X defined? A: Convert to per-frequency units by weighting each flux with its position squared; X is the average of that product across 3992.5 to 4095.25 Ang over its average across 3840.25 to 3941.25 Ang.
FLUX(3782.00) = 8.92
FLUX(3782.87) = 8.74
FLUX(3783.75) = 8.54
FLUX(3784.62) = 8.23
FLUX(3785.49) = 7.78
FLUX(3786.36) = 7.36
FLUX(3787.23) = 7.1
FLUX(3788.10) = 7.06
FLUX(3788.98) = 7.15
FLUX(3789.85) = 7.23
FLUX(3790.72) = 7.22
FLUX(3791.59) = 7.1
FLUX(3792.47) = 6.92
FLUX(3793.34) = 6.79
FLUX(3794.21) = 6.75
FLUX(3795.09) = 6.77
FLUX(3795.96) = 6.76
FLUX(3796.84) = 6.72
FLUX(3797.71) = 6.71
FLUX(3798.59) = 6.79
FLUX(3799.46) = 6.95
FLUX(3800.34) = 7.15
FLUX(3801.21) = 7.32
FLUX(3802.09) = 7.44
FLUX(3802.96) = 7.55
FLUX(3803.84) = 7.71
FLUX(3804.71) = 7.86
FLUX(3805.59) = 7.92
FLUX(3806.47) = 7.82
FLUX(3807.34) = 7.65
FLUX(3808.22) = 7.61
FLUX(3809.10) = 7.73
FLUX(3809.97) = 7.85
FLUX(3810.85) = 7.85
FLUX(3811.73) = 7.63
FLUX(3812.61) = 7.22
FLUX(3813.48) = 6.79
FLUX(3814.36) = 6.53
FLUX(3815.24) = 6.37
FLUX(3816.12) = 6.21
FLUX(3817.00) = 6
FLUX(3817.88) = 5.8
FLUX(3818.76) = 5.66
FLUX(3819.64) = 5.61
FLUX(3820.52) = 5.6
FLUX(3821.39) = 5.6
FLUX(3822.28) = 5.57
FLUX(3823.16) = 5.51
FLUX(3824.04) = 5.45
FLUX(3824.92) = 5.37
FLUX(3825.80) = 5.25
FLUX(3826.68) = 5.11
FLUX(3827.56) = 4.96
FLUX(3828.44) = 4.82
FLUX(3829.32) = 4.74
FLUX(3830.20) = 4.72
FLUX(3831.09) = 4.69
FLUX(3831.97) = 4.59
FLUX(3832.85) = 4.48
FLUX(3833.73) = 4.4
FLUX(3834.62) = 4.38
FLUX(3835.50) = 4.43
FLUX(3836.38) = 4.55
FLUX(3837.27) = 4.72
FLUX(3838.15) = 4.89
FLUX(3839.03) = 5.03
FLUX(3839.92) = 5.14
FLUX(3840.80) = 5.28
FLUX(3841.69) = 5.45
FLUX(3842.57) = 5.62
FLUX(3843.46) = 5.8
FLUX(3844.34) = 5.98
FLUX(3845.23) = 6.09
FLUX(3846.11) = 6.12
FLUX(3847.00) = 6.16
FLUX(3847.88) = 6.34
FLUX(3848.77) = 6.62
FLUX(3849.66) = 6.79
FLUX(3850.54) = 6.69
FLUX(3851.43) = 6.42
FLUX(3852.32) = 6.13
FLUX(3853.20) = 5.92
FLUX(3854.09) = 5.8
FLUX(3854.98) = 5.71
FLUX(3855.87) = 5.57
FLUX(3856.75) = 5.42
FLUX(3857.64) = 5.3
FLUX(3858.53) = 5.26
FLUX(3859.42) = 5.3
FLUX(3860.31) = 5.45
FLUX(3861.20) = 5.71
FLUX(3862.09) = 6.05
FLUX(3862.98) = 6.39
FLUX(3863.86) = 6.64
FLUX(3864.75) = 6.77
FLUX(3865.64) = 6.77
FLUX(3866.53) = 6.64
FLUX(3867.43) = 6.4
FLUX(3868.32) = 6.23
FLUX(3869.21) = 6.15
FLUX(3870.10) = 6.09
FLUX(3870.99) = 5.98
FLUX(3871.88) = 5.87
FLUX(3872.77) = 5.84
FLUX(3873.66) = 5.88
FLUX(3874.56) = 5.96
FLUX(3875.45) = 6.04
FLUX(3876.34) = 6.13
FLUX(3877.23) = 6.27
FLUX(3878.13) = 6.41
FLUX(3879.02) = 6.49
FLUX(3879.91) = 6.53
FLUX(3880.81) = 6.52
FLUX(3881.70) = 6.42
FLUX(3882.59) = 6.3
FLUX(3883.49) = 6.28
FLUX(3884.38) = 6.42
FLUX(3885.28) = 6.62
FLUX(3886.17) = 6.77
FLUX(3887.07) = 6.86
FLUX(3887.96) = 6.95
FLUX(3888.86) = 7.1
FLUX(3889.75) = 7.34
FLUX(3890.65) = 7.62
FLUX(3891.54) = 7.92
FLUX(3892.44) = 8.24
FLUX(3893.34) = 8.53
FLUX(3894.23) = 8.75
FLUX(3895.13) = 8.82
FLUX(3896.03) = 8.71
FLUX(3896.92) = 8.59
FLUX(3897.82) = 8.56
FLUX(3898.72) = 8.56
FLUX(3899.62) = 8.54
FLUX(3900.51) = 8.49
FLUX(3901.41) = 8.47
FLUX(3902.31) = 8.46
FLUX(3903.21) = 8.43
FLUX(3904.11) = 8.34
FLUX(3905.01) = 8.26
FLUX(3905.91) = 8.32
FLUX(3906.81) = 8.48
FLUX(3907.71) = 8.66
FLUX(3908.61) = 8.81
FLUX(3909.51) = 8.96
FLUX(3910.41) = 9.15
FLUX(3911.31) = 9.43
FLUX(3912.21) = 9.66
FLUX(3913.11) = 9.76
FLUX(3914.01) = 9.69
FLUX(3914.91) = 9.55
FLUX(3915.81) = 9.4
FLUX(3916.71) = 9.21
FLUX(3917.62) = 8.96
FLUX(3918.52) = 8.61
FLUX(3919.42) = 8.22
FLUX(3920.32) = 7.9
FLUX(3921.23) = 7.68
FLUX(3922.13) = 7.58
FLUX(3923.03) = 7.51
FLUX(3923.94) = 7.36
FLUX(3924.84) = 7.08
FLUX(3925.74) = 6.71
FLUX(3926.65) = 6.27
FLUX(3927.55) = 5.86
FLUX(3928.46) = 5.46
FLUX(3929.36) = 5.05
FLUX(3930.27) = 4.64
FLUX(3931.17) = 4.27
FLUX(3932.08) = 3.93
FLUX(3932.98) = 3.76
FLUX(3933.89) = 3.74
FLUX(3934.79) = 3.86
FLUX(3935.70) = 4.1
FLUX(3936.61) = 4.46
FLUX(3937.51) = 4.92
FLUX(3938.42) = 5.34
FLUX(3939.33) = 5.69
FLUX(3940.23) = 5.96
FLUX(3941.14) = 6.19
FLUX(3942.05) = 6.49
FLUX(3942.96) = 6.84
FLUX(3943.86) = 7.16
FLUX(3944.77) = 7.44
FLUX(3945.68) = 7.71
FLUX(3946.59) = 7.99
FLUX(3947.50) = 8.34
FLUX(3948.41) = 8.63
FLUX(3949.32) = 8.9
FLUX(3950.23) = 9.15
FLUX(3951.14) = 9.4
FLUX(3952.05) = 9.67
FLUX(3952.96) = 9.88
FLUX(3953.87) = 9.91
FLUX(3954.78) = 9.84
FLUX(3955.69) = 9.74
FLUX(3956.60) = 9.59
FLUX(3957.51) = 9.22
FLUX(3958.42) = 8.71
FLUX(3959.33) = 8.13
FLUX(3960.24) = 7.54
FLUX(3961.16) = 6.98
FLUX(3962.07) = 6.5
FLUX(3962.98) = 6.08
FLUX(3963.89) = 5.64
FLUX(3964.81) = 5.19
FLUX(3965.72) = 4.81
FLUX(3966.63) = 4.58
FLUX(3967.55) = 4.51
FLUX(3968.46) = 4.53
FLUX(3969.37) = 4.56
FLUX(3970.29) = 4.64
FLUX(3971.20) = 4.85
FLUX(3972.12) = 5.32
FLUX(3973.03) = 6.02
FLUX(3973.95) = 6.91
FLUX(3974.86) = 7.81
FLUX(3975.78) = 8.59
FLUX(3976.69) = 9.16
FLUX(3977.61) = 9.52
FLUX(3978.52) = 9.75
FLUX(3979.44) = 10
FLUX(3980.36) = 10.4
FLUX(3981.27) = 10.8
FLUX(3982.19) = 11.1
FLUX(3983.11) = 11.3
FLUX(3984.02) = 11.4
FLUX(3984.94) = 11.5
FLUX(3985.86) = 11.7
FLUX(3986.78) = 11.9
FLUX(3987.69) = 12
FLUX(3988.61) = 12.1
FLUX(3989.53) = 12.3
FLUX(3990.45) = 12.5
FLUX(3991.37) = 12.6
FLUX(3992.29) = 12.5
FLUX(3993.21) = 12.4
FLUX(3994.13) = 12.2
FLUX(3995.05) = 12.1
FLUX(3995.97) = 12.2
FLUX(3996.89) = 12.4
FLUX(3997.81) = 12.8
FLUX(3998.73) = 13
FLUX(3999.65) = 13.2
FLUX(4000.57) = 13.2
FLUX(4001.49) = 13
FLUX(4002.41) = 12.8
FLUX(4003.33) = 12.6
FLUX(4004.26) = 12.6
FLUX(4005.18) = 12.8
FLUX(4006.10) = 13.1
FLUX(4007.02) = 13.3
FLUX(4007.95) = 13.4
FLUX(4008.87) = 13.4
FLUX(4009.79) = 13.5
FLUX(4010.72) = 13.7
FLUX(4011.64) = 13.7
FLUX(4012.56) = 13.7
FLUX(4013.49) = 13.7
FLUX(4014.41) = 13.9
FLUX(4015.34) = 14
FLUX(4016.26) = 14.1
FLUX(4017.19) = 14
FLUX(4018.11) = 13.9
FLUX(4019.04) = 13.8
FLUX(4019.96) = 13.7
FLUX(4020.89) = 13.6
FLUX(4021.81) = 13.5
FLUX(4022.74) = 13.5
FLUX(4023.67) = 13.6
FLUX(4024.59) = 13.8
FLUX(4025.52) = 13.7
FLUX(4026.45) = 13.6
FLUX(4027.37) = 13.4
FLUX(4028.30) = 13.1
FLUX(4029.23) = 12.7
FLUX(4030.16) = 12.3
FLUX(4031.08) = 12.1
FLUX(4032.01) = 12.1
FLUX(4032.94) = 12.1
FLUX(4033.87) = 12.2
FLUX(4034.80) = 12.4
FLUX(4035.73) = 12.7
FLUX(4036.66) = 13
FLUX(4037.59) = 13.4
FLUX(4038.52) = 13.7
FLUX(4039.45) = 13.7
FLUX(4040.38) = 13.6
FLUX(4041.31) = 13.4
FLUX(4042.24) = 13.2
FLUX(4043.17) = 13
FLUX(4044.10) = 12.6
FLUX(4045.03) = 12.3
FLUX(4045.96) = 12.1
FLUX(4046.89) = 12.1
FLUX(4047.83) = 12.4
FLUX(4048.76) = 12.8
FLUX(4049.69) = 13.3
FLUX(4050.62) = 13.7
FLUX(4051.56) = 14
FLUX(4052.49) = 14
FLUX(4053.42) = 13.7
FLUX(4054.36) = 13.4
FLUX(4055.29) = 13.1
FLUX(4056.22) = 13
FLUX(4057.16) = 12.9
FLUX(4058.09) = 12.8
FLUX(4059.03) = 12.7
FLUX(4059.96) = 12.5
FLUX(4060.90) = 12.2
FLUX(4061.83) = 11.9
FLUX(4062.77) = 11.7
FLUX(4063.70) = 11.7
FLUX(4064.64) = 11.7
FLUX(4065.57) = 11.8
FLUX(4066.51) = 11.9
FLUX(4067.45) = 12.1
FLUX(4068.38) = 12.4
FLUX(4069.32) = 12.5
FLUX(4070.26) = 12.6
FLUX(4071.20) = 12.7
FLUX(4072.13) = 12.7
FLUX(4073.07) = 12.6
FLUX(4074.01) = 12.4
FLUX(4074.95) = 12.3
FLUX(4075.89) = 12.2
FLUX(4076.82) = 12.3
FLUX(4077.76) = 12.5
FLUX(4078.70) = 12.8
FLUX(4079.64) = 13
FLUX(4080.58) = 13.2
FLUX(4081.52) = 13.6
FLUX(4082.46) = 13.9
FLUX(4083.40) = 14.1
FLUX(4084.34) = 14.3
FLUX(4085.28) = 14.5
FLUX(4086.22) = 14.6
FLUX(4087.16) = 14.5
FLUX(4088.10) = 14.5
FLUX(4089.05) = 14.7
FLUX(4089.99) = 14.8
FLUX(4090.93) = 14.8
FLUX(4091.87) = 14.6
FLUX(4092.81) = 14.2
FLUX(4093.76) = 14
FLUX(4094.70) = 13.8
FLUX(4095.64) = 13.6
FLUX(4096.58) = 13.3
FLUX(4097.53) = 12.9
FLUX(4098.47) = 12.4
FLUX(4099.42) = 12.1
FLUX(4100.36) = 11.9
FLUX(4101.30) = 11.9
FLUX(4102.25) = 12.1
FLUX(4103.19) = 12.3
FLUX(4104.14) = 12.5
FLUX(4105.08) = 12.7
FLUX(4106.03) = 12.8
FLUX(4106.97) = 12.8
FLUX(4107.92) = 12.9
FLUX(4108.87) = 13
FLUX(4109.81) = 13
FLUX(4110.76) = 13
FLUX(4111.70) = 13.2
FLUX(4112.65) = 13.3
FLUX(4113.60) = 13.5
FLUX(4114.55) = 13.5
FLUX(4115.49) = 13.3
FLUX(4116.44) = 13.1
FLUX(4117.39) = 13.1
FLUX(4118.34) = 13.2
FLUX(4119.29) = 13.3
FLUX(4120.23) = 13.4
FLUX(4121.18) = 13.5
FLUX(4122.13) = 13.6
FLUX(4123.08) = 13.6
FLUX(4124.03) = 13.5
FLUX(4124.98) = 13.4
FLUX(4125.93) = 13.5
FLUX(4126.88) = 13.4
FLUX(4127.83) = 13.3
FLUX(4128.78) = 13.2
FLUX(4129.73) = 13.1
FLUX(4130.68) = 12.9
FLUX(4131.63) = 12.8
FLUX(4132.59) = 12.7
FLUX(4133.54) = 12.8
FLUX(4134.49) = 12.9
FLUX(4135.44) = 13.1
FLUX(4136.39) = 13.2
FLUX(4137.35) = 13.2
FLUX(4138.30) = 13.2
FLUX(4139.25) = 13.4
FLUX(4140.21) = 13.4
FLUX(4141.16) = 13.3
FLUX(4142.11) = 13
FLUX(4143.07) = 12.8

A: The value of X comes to 2.08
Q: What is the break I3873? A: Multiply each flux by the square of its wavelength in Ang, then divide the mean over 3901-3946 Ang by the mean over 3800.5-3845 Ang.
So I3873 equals 1.26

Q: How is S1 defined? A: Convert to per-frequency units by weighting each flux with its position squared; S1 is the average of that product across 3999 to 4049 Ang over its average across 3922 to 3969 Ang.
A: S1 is 2.04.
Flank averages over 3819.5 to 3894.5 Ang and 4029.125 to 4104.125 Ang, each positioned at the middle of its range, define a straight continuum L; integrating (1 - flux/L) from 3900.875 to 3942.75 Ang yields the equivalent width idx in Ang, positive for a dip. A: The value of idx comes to 4.6 Ang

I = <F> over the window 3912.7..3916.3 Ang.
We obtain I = 9.61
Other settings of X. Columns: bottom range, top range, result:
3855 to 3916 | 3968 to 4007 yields 1.54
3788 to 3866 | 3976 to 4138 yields 2.36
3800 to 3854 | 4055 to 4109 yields 2.45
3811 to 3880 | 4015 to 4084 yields 2.48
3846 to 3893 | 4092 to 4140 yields 2.34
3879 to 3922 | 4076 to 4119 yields 1.80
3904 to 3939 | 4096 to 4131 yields 2.01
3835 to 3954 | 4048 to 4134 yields 2.10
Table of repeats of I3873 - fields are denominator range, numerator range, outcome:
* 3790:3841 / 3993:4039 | 2.36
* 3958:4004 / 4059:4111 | 1.43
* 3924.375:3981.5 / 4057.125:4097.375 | 2.02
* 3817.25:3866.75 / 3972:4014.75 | 2.29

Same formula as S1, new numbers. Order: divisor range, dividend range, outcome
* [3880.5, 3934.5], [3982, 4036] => 1.79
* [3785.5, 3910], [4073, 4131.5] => 2.29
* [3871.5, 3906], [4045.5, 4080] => 1.87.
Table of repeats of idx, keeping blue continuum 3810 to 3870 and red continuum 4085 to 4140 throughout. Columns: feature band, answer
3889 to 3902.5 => -1.9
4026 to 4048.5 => -3.2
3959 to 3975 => 6.1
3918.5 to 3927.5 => 0.8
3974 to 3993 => -2.2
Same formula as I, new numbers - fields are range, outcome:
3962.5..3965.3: 5.64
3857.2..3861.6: 5.39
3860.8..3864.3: 6.22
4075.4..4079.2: 12.5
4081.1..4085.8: 14.1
